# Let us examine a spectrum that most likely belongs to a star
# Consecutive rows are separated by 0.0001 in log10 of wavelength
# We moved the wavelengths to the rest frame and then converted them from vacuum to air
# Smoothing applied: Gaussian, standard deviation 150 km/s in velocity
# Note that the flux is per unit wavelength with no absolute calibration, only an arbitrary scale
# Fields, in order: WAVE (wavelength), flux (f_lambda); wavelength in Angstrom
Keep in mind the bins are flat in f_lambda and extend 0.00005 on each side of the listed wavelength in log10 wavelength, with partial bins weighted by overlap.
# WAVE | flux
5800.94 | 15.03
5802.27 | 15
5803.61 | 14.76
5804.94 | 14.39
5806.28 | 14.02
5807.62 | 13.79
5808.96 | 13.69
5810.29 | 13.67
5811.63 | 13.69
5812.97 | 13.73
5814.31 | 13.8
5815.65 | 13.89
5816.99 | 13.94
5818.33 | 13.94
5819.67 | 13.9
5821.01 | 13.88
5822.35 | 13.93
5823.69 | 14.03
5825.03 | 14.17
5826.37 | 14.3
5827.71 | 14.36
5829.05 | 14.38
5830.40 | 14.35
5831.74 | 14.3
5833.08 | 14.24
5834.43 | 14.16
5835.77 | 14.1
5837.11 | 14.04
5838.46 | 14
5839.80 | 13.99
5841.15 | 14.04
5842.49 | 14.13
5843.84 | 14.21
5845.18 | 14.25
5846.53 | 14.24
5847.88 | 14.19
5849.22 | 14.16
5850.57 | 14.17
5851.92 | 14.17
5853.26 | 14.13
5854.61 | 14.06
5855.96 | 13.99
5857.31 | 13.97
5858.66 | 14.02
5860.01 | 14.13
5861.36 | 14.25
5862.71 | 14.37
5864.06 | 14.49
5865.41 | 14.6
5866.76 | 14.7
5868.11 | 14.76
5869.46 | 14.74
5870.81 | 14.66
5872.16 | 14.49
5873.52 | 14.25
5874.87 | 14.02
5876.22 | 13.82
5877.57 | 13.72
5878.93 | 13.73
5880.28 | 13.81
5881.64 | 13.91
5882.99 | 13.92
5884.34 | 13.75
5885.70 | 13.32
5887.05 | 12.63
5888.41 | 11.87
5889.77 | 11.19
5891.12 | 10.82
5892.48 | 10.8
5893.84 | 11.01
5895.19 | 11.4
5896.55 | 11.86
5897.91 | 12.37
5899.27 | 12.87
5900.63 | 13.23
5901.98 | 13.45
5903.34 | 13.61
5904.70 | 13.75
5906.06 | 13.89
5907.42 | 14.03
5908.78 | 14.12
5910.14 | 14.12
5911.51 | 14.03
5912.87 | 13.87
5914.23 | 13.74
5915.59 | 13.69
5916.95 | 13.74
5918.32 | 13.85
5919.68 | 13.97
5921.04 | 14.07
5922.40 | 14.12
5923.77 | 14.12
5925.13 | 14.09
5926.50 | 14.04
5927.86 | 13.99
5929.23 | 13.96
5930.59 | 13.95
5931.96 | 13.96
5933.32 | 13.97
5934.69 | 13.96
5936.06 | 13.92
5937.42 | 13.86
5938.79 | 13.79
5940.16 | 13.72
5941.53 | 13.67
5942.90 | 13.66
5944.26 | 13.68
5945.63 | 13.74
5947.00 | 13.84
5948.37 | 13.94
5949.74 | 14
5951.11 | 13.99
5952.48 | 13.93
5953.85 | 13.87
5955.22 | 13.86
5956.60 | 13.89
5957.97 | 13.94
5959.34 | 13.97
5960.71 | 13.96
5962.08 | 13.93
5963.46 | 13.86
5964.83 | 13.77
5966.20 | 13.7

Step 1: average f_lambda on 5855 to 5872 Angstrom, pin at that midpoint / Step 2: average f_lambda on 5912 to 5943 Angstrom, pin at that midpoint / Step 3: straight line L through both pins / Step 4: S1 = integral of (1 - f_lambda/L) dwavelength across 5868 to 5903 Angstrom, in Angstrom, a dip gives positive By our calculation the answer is 2.9 Angstrom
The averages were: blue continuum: 14.4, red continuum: 13.9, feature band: 13.1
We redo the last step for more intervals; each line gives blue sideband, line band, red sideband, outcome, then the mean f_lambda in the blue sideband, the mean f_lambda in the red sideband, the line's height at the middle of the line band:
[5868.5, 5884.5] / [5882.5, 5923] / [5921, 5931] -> 2.8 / 14.1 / 14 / 14.1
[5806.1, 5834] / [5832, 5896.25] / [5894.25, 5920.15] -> 0.0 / 14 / 13.4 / 13.7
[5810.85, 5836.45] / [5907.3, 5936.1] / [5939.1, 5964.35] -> -0.1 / 14.1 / 13.9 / 13.9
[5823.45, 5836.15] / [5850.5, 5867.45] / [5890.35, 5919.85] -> -0.5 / 14.3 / 13.1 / 13.8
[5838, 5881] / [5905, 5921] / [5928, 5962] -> 0.1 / 14.2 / 13.9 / 14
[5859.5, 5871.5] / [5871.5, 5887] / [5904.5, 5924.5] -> 0.6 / 14.5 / 13.9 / 14.4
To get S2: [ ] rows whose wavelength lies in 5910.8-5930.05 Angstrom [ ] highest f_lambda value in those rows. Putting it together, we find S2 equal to 14.12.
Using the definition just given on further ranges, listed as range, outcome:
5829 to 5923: 14.76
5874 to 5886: 14.02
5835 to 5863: 14.37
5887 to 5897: 12.63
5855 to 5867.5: 14.7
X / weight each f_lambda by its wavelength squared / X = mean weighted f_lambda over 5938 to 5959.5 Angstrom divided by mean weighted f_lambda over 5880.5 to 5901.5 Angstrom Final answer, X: 1.14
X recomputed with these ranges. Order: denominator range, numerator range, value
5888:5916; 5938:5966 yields 1.10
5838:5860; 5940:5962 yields 1.02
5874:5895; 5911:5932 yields 1.10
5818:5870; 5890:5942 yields 0.97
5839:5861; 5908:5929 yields 1.01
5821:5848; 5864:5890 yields 0.99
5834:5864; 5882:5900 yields 0.87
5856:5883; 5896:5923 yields 0.97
